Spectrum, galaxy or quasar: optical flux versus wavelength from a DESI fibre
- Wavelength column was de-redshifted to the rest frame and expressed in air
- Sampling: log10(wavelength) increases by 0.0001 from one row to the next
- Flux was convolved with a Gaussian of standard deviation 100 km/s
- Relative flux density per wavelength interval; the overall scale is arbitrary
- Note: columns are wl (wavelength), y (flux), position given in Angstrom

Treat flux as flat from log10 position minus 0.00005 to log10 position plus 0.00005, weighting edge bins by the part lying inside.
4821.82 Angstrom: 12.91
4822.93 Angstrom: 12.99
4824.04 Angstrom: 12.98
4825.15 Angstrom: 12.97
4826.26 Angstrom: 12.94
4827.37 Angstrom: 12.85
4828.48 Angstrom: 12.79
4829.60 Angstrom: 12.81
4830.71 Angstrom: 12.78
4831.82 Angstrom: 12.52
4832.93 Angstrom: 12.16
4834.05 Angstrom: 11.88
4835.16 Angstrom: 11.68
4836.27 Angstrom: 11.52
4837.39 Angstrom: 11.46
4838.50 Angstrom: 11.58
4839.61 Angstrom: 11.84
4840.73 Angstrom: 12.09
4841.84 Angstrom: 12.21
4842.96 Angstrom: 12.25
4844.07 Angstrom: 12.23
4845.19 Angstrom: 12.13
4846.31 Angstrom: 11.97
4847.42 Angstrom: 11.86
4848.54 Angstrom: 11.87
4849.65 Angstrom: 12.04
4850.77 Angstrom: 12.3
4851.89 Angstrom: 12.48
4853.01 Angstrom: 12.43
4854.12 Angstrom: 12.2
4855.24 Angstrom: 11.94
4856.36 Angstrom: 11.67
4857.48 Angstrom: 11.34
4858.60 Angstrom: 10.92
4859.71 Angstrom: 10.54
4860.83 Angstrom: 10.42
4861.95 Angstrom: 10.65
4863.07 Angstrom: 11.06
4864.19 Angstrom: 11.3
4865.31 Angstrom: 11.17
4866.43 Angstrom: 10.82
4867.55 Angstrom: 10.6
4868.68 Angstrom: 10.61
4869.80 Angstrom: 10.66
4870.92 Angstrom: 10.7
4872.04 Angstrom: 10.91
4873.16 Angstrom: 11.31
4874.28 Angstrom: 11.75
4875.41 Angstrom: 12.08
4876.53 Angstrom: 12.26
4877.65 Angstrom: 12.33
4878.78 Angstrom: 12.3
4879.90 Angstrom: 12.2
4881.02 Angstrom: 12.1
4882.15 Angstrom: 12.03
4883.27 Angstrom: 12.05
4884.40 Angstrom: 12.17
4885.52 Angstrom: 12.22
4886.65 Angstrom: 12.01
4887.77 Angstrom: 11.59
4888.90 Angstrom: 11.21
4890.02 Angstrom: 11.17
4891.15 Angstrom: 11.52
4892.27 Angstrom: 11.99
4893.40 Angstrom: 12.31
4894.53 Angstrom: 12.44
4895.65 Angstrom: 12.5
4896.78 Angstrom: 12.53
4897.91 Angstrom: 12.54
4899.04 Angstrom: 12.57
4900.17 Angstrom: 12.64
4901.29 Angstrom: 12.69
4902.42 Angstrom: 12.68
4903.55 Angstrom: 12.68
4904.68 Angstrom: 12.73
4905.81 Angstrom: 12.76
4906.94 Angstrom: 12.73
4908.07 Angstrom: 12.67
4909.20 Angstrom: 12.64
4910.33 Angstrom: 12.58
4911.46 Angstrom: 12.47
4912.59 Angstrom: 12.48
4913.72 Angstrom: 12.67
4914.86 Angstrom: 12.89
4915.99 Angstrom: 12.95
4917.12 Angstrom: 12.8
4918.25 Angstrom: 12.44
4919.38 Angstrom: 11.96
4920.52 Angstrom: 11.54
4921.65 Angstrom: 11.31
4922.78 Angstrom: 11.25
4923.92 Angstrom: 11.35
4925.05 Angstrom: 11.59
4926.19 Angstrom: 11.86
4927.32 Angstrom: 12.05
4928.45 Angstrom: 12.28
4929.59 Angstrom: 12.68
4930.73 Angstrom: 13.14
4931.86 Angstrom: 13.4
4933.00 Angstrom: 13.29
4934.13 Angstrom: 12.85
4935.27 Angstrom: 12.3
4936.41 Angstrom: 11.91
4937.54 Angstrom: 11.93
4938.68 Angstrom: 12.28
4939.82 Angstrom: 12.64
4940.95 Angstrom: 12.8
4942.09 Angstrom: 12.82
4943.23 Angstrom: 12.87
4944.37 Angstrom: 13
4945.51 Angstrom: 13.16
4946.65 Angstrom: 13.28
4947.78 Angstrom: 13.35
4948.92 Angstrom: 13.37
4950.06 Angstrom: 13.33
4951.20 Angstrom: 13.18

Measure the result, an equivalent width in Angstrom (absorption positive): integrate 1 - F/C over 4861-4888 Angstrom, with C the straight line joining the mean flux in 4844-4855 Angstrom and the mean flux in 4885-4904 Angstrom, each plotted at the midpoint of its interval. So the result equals 1.44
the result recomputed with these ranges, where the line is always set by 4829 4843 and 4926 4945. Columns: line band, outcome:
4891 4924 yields 0.1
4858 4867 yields 1.0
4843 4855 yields 0.0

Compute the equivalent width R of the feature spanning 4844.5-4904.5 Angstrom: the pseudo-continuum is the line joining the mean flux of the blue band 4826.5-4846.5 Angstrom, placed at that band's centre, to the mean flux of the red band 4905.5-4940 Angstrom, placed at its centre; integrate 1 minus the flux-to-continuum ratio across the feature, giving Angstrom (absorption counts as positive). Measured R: 2.3 Angstrom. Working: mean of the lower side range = 12.2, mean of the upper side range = 12.4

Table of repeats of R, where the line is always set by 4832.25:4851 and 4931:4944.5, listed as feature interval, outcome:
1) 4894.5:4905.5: -0.2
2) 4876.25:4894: 0.5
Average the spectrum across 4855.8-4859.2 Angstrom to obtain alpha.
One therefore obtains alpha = 11.3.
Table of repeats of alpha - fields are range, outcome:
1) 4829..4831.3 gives 12.8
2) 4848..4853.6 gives 12.2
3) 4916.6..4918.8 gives 12.6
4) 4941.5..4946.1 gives 12.9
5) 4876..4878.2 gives 12.3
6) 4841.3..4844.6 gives 12.2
